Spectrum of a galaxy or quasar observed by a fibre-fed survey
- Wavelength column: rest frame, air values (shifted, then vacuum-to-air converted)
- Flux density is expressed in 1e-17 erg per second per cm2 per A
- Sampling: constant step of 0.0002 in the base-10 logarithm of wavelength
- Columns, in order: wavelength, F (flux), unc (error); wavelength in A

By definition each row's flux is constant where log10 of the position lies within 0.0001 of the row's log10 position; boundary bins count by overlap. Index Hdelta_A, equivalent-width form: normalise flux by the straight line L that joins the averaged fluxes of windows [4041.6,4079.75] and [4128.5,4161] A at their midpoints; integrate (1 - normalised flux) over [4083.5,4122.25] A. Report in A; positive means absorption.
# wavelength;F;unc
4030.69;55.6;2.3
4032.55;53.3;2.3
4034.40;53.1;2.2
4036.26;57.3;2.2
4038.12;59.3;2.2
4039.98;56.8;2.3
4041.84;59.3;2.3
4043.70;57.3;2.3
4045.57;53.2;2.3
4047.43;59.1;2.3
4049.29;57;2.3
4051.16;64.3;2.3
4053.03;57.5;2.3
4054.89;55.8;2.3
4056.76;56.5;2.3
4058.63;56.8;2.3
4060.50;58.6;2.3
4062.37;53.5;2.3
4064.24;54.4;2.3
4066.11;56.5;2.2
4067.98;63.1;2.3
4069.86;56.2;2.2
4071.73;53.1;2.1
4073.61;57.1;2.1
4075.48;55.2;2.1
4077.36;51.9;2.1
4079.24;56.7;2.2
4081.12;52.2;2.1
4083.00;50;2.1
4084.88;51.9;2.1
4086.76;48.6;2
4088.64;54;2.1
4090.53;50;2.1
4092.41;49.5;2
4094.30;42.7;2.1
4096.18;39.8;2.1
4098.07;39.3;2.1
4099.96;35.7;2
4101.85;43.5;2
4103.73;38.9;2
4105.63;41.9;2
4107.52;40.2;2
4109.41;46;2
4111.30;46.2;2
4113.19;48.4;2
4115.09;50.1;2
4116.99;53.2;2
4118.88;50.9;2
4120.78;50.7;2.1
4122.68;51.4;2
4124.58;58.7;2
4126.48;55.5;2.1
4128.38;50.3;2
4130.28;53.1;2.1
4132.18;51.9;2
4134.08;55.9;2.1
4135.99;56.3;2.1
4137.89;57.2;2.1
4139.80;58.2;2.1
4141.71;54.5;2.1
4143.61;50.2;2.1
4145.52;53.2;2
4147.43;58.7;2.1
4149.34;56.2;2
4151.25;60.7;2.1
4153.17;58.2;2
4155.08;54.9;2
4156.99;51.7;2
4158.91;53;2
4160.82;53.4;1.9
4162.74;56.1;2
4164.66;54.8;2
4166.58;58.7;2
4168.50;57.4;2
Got 6.7 A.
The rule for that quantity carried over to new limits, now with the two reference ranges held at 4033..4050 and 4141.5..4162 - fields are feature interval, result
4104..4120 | 2.5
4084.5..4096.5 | 1.7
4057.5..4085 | 0.5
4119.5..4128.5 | 0.3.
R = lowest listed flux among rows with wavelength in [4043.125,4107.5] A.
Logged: 35.7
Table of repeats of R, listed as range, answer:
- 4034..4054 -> 53.1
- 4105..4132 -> 40.2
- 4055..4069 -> 53.5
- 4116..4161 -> 50.2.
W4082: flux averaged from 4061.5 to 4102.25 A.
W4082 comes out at 50.7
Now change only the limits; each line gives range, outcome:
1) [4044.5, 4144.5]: 51.9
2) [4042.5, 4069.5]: 57.4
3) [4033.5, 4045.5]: 56.9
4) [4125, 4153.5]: 55.3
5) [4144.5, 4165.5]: 55.5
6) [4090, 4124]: 45.6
